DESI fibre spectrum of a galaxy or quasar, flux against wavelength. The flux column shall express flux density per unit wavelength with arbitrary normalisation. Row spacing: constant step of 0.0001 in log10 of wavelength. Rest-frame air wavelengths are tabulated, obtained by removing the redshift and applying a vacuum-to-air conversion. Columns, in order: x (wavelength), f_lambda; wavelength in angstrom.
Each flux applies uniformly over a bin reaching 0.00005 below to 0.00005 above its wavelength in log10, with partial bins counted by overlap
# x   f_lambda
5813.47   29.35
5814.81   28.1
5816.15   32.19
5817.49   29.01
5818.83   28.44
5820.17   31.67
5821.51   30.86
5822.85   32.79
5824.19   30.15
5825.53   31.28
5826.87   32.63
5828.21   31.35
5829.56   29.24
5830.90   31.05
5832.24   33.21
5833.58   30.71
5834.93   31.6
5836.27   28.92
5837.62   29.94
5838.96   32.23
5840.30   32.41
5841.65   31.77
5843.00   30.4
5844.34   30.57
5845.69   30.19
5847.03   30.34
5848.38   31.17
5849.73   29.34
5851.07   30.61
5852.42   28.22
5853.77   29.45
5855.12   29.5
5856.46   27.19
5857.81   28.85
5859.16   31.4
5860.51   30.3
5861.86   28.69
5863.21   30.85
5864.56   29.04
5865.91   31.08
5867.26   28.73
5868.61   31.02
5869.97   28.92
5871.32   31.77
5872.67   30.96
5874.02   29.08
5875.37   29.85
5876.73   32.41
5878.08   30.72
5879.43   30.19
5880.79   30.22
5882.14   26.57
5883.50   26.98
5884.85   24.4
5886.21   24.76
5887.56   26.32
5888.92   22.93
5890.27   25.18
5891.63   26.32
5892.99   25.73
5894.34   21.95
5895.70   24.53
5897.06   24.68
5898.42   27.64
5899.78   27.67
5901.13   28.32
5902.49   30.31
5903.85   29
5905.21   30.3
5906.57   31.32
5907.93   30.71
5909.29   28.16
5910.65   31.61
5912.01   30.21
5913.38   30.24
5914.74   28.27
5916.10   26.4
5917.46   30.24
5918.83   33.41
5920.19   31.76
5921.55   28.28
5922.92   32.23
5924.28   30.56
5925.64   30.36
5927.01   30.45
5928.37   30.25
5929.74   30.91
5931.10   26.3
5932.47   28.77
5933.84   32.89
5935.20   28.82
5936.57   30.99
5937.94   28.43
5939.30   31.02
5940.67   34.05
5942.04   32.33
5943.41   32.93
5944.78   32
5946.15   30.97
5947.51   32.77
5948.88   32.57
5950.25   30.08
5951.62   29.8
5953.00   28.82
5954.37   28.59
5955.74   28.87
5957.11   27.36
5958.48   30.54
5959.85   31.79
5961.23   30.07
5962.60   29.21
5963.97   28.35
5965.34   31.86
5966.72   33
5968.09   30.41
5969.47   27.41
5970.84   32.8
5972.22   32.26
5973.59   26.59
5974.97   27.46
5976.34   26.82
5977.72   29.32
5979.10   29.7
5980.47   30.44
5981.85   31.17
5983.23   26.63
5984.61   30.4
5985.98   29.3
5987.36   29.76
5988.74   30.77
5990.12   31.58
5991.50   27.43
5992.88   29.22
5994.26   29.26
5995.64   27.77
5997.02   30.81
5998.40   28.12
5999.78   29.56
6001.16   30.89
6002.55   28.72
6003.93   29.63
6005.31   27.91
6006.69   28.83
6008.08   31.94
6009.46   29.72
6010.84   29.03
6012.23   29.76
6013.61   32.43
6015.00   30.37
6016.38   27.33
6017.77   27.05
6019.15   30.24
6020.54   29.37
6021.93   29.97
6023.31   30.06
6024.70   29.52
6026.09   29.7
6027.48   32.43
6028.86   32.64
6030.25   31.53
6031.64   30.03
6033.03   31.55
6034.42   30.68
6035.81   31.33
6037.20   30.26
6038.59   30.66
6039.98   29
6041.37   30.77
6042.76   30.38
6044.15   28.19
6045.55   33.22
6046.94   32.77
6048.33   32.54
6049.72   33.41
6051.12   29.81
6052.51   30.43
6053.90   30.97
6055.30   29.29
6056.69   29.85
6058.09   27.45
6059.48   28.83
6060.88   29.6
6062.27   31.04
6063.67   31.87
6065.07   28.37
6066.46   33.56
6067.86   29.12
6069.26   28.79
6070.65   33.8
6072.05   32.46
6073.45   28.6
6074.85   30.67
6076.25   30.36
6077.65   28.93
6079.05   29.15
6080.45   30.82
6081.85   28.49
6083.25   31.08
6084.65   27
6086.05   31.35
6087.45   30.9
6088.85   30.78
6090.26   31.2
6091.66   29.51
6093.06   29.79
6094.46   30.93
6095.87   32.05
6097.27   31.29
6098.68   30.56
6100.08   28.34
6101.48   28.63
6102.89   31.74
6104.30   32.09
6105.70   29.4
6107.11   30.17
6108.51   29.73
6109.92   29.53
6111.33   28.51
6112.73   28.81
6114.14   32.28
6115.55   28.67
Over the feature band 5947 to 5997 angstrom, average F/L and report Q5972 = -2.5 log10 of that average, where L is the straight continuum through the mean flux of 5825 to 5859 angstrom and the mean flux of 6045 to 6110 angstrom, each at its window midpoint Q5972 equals 0.027 mag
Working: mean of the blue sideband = 30.5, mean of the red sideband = 30.4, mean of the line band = 29.7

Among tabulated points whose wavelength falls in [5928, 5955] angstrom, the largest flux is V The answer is 34.05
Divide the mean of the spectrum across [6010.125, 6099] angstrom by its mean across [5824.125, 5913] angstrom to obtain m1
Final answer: 1.0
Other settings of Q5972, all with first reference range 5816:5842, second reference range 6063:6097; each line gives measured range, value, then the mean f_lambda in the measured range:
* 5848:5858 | 0.062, 29.3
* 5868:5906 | 0.114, 27.8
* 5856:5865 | 0.051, 29.5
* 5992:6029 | 0.033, 29.7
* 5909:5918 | 0.054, 29.3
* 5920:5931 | 0.016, 30.3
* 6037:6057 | -0.011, 30.8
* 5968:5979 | 0.058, 29.1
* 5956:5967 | 0.021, 30.1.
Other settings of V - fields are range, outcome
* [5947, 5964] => 32.77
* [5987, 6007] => 31.58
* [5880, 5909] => 31.32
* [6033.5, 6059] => 33.41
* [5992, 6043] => 32.64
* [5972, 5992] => 32.26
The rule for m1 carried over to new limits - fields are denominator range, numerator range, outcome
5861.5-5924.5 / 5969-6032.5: 1.03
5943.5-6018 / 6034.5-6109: 1.02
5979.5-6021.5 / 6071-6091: 1.02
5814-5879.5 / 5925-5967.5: 1.00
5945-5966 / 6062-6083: 1.01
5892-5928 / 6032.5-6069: 1.05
